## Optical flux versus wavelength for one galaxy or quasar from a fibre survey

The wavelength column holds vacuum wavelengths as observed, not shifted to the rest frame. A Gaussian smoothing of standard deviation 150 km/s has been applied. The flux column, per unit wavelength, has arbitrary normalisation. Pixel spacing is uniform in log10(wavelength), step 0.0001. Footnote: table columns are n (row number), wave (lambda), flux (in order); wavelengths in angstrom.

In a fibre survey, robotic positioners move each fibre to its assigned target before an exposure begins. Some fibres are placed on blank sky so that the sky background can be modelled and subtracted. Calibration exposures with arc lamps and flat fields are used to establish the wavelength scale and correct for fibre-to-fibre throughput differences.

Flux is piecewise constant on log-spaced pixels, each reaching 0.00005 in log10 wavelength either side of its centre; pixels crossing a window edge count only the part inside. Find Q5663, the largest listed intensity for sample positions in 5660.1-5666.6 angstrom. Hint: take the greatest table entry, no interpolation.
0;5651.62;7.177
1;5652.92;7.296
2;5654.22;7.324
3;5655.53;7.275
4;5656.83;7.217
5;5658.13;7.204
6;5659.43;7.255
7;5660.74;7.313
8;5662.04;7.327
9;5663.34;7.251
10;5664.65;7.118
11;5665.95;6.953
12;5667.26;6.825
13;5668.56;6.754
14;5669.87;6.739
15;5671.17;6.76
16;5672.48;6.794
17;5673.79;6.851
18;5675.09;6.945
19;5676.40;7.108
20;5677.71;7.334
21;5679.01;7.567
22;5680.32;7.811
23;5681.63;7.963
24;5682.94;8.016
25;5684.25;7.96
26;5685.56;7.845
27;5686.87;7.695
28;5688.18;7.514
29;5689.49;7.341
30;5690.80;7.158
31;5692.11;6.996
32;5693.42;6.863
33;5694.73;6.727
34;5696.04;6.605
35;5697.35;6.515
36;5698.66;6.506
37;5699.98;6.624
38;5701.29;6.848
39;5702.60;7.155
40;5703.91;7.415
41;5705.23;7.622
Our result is 7.327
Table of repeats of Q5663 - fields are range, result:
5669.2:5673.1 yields 6.794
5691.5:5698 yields 6.996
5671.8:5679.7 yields 7.567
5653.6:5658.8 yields 7.324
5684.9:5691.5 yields 7.845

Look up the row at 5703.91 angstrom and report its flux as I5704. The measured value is 7.415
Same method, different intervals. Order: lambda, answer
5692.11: 6.996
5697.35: 6.515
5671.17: 6.76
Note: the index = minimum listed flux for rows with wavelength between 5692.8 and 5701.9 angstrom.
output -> 6.506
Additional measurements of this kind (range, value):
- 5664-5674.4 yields 6.739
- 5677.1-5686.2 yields 7.334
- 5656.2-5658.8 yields 7.204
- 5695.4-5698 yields 6.515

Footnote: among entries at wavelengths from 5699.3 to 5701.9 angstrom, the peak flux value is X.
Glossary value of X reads 6.848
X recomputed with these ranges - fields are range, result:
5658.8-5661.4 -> 7.313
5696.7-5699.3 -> 6.515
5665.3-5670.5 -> 6.953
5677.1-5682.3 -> 7.963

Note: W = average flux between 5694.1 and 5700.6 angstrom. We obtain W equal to 6.59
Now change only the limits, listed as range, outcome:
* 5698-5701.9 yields 6.65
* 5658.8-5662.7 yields 7.3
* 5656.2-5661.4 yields 7.25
